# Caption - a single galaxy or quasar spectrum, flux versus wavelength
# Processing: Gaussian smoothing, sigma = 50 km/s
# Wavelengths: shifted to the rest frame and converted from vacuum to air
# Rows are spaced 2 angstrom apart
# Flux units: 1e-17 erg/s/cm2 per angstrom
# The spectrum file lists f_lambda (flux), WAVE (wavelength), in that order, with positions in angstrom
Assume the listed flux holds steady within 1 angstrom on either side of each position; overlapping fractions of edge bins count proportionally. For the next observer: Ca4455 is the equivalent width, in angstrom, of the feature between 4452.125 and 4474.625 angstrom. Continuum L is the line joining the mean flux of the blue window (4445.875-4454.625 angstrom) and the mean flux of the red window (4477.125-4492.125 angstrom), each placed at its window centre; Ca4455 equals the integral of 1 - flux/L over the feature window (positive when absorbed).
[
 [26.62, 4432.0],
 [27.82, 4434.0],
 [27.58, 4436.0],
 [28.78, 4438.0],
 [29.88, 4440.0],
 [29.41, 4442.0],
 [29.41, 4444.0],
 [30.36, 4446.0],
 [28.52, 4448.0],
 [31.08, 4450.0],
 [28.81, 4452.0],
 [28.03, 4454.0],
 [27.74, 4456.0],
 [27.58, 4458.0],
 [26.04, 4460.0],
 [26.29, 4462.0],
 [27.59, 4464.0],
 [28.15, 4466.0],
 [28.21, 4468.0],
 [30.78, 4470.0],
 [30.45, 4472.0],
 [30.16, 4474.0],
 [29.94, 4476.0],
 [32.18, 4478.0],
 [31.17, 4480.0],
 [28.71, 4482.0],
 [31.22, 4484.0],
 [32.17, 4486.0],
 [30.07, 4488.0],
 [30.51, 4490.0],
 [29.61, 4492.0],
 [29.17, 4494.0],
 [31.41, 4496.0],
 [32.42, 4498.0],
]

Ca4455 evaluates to 1.2 angstrom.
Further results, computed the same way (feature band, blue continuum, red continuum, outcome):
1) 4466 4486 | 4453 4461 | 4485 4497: -0.82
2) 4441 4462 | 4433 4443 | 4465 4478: 0.40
